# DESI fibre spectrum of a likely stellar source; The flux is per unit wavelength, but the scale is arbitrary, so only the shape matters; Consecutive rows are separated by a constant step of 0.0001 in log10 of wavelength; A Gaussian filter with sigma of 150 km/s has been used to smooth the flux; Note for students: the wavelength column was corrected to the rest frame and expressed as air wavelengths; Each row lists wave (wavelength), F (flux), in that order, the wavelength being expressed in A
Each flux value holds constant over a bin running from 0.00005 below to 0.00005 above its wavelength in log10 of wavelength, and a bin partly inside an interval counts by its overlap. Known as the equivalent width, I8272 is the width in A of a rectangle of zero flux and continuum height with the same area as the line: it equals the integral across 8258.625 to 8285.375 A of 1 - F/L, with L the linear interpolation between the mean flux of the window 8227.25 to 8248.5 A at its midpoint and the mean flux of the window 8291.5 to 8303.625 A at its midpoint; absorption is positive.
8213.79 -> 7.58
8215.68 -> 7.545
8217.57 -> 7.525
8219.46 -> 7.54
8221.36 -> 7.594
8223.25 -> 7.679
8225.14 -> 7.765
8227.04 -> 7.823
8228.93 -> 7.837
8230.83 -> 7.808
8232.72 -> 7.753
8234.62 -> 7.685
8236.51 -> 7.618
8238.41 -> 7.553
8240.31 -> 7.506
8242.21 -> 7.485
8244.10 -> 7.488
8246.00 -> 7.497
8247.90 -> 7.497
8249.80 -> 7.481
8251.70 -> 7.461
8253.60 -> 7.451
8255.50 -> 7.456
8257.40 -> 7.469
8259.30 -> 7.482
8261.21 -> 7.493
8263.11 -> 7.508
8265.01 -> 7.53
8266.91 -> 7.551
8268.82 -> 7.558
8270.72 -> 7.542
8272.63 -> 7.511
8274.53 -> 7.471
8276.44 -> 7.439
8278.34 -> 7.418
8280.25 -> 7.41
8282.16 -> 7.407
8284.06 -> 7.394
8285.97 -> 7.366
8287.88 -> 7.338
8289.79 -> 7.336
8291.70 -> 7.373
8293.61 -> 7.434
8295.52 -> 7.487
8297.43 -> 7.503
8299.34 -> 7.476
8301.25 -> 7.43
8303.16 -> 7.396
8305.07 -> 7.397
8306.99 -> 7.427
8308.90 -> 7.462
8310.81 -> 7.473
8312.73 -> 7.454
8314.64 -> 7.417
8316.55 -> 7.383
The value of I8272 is 0.2 A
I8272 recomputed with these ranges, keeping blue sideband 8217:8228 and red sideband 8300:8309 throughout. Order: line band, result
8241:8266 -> 0.28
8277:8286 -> 0.10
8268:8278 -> 0.02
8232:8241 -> 0.00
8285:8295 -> 0.12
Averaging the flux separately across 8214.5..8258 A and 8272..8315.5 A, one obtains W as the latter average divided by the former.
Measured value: 0.98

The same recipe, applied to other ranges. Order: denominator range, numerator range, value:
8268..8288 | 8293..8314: 1.00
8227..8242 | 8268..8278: 0.98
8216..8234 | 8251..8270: 0.97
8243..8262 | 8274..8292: 0.99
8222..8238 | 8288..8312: 0.96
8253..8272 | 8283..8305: 0.99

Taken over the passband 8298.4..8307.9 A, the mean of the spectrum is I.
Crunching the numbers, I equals 7.42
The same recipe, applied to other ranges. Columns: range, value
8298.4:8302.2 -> 7.46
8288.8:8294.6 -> 7.38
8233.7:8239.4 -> 7.62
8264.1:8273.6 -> 7.54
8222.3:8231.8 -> 7.79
